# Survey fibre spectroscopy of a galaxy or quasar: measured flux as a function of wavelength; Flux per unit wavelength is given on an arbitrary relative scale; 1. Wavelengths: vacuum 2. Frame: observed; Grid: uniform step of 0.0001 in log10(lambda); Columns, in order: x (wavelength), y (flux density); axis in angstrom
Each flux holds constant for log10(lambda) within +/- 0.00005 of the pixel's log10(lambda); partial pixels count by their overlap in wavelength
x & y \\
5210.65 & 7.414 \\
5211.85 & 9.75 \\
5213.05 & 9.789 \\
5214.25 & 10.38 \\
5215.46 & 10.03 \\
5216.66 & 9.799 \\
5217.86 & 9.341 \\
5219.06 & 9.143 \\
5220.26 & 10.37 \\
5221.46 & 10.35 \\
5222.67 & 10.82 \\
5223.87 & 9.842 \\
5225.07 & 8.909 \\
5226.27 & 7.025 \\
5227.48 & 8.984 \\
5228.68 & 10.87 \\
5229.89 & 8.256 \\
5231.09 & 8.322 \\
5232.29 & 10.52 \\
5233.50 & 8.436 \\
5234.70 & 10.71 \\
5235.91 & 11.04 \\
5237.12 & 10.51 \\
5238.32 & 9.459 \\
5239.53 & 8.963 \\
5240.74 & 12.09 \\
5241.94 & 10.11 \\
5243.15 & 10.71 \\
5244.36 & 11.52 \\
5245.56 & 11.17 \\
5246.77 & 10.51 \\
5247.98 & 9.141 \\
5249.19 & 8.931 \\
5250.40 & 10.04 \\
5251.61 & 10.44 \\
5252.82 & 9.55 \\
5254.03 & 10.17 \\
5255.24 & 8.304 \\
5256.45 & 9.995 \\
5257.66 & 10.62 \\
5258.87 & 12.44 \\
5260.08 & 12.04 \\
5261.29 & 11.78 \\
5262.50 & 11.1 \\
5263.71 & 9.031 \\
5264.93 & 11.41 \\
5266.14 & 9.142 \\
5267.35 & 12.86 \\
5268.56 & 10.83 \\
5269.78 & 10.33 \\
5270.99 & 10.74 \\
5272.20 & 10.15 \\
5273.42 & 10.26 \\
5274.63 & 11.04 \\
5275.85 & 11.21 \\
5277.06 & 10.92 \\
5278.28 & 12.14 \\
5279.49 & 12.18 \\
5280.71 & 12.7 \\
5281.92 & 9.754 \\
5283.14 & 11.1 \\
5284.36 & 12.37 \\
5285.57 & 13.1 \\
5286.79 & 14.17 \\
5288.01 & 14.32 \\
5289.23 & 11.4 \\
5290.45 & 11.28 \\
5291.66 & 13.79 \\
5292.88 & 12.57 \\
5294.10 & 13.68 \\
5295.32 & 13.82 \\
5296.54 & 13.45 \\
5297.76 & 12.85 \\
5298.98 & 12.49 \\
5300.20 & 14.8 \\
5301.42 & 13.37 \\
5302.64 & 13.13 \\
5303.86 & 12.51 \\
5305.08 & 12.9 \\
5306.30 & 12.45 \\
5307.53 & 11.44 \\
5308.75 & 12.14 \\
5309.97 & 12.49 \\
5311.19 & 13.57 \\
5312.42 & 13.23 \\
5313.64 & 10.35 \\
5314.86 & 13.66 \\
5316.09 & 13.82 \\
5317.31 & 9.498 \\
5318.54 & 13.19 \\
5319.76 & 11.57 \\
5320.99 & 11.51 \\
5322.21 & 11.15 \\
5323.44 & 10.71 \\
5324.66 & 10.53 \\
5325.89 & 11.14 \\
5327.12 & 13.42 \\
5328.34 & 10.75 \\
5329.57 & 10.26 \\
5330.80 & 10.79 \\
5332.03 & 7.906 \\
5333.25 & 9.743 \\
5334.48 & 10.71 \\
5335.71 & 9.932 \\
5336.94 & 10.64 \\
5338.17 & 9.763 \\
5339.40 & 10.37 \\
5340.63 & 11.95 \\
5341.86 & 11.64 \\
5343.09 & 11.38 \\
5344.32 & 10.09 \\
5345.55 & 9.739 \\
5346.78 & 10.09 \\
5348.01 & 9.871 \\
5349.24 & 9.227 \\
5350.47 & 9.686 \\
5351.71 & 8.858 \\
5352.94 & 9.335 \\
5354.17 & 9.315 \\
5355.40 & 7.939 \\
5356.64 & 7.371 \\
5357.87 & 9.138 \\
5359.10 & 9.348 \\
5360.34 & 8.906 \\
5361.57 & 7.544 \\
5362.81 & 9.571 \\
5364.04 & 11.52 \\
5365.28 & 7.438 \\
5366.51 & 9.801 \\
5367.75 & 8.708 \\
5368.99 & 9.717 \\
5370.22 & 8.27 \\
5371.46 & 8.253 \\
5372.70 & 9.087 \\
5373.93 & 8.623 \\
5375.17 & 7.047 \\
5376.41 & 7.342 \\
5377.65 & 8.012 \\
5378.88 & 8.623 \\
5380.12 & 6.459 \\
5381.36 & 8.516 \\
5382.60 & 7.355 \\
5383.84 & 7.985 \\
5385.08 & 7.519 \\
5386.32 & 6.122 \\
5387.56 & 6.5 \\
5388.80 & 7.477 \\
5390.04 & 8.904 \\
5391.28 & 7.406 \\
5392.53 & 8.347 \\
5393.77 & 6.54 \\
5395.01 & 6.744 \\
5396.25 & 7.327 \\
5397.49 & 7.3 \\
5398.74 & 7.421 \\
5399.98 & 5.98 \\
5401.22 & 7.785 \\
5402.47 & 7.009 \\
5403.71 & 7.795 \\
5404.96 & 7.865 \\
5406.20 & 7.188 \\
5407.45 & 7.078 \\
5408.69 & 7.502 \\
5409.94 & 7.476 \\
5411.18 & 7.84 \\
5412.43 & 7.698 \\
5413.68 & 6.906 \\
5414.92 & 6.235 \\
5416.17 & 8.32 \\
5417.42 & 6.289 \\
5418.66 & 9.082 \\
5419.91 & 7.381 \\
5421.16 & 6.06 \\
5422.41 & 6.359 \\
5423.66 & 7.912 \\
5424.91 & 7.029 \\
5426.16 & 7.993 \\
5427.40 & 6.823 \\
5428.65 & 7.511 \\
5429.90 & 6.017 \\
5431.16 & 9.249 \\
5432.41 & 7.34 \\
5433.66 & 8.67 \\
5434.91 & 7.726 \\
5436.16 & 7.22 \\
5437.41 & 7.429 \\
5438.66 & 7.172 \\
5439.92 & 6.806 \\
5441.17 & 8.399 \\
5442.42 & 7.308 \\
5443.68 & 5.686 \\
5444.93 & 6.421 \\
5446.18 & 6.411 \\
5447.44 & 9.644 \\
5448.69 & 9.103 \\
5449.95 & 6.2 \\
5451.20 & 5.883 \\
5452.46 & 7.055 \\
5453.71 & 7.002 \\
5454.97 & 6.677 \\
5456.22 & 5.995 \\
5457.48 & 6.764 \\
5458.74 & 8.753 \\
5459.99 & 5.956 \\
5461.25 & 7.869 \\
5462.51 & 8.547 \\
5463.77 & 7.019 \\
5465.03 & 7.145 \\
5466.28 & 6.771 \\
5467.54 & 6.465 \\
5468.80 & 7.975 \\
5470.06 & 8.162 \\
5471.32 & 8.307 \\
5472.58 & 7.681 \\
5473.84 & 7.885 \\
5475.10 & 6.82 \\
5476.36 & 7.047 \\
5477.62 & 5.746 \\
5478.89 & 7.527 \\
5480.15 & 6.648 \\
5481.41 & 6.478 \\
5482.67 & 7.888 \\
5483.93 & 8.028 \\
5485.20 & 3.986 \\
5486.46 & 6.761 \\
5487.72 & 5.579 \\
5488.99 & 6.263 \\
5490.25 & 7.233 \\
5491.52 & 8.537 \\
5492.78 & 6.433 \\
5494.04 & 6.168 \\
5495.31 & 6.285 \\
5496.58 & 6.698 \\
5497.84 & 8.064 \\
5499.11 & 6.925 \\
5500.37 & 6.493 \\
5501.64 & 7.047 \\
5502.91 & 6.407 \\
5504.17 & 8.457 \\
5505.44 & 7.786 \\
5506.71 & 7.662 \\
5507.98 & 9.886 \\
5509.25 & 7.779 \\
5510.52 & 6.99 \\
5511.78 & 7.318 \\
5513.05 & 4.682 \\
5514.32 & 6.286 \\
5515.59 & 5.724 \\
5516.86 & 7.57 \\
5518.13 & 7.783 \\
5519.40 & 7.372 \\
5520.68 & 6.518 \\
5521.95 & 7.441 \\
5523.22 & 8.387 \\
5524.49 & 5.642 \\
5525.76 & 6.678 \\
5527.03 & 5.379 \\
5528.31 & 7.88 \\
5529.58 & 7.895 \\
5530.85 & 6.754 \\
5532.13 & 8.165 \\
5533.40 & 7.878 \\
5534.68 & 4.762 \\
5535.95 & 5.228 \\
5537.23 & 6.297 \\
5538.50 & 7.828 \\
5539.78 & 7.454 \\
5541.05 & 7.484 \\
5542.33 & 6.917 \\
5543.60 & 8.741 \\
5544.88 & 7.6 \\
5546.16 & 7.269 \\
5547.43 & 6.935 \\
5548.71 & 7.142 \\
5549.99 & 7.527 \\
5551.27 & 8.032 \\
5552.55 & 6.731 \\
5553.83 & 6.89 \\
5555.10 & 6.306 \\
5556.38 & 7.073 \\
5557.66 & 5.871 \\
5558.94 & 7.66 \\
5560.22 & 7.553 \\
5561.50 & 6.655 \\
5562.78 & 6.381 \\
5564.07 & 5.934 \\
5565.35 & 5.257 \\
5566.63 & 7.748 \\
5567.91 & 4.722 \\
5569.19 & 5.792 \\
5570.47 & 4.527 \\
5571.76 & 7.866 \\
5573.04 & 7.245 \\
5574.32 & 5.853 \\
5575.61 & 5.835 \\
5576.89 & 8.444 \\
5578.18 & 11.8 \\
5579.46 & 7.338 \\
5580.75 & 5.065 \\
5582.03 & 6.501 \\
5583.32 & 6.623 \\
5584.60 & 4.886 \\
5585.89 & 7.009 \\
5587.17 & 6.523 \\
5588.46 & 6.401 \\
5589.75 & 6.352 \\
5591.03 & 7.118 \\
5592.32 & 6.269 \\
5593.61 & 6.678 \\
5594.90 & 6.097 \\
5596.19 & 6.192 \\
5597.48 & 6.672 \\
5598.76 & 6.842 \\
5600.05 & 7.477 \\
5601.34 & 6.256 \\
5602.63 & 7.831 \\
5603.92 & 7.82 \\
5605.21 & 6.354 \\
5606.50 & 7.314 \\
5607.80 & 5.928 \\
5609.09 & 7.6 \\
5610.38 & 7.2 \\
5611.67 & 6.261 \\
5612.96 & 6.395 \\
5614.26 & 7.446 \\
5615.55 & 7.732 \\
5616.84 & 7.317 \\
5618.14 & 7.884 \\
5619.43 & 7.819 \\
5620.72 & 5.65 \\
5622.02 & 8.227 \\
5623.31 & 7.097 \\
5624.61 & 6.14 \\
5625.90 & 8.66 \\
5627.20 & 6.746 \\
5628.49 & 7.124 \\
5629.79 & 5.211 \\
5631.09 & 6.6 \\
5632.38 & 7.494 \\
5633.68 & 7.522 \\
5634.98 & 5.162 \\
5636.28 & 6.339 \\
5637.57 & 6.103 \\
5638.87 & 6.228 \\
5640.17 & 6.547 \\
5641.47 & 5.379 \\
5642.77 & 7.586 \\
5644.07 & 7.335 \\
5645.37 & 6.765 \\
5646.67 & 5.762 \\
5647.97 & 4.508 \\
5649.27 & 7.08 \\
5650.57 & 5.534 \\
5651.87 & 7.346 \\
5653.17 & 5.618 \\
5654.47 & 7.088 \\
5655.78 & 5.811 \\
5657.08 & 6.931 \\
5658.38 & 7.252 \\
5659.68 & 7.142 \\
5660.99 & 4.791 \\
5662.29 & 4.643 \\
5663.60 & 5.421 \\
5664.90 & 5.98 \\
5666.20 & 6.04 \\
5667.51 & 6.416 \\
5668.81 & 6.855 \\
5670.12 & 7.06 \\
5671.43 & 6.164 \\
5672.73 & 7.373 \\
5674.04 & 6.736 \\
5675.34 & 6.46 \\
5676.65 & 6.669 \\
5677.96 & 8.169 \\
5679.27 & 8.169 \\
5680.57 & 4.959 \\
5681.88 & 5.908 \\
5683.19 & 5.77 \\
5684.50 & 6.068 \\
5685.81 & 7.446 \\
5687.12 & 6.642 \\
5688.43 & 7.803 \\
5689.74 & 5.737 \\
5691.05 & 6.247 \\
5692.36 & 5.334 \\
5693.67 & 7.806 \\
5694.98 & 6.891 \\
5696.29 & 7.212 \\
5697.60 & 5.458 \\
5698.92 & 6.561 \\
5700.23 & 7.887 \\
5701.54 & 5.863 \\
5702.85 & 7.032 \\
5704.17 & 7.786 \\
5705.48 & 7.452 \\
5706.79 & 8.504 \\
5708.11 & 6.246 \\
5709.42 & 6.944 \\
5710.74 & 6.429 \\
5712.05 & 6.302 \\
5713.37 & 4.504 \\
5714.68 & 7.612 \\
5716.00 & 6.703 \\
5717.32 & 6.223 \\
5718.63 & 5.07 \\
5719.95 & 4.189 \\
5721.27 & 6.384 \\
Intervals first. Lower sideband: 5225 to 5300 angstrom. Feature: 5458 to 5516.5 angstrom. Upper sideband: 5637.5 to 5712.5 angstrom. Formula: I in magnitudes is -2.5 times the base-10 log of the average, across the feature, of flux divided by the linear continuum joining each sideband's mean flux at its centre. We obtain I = 0.20 mag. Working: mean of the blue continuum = 11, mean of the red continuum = 6.54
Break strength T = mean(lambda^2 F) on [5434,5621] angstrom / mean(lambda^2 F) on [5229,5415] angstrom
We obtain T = 0.75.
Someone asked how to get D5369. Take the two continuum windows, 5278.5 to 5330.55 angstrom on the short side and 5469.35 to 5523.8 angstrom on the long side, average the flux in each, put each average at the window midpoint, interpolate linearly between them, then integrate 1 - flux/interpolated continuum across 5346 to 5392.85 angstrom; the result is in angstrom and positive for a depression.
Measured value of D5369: 9.4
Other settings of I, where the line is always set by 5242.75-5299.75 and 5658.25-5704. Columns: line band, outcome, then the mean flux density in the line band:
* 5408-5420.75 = 0.284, 7.45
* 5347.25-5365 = 0.142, 9.09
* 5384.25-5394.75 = 0.332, 7.34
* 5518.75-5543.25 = 0.189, 6.97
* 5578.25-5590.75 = 0.166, 6.58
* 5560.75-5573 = 0.265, 6.17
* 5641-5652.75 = 0.091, 6.37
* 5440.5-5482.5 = 0.256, 7.2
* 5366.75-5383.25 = 0.232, 8.19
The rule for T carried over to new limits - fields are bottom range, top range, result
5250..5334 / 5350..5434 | 0.70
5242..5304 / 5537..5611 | 0.67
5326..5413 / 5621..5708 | 0.85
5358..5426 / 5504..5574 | 0.95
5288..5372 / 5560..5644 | 0.68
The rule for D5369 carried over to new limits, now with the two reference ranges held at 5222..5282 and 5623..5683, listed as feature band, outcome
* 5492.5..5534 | 3.8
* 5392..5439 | 7.6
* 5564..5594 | 2.5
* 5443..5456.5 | 2.4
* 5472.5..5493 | 3.2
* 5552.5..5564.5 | 1.1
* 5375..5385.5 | 1.7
